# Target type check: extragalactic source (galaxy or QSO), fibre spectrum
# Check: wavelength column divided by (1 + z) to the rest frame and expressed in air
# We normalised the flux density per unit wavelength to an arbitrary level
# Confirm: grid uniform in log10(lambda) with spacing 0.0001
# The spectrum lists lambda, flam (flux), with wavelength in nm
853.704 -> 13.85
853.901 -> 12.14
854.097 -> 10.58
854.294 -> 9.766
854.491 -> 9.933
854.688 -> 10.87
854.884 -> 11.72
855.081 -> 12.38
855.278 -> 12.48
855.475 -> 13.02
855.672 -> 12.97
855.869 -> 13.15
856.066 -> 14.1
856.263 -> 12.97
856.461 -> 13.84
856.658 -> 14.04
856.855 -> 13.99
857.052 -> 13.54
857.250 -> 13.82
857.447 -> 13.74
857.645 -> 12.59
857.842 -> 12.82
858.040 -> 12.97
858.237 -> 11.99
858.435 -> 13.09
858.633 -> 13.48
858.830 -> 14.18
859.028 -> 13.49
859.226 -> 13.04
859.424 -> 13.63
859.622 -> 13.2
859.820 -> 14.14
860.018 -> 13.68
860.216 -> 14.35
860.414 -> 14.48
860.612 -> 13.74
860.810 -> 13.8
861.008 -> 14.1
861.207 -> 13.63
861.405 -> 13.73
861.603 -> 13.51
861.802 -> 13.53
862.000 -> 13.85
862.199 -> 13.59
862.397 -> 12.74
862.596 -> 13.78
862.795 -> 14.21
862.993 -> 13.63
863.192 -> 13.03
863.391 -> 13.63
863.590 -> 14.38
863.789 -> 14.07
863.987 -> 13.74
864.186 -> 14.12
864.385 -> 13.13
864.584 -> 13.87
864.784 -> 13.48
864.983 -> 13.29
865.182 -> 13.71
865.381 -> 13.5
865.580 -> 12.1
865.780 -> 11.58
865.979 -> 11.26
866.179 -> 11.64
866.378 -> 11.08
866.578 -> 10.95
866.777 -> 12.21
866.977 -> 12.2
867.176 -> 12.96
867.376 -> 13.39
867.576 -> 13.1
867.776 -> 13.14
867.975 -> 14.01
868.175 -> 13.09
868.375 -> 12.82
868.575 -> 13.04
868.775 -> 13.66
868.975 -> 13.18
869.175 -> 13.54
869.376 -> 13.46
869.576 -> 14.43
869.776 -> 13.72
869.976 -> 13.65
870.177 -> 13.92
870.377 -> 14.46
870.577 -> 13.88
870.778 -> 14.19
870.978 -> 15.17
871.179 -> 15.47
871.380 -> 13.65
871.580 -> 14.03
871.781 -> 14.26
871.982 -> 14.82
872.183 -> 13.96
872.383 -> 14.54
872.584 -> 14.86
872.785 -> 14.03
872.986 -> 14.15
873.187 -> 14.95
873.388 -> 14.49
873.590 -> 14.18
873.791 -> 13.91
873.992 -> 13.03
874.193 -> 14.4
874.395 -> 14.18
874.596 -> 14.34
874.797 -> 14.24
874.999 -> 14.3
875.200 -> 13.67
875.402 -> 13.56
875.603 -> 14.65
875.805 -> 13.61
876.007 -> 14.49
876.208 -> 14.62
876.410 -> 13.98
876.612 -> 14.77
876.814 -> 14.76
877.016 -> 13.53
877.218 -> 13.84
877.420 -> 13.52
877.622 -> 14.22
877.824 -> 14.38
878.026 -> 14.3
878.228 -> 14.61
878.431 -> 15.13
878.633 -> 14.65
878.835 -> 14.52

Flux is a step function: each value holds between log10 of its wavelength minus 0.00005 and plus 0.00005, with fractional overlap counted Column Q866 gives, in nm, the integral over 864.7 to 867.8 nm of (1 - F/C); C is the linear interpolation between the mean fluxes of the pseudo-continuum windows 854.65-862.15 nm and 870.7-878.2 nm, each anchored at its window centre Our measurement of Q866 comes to 0.30 nm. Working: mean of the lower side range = 13.4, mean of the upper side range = 14.2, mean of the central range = 12.5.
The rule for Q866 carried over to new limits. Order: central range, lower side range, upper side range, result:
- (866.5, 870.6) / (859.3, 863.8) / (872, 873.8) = 0.25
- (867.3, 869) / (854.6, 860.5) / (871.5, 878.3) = 0.07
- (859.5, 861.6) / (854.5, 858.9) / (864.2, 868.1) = -0.16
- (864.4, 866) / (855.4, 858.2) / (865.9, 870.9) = 0.03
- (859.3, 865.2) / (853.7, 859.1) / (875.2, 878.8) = -0.25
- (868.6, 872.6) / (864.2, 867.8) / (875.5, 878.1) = -0.25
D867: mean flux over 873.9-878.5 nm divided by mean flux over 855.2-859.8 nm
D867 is 1.1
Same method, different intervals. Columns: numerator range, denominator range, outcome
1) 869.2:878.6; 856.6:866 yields 1.05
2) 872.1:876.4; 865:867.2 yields 1.17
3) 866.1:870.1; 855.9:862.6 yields 0.96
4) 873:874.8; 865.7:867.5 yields 1.19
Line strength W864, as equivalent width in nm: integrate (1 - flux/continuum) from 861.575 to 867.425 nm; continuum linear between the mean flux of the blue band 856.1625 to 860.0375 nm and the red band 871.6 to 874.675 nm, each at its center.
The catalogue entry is 0.30 nm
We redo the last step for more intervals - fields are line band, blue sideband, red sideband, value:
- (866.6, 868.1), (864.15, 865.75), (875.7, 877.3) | 0.06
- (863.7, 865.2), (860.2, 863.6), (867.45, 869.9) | -0.01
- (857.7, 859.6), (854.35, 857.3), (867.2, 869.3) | -0.04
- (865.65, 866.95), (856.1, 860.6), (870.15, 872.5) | 0.23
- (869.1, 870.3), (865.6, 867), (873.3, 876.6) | -0.12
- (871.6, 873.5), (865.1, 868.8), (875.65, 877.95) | -0.13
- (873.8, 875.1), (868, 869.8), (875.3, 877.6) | -0.01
